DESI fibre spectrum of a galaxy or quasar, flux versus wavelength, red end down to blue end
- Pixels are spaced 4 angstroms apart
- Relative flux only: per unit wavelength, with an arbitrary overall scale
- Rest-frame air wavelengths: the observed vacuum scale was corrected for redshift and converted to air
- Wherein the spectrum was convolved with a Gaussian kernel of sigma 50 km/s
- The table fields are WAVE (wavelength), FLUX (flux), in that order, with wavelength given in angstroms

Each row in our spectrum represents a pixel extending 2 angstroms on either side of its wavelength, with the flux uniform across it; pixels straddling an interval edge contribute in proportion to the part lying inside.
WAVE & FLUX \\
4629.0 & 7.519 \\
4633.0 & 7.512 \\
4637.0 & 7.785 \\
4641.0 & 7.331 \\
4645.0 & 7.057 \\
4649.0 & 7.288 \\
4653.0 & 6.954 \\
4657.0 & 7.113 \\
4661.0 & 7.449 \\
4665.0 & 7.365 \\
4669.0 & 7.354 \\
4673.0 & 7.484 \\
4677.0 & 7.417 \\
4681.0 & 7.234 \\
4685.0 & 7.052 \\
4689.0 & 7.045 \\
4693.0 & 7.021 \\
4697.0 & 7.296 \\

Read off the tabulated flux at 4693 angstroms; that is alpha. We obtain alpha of 7.021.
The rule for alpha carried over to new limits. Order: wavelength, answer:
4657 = 7.113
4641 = 7.331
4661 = 7.449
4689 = 7.045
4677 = 7.417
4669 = 7.354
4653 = 6.954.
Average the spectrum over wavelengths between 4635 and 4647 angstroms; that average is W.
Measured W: 7.39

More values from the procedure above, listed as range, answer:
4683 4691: 7.05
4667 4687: 7.31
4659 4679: 7.41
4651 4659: 7.03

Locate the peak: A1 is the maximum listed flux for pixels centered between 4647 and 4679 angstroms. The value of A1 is 7.484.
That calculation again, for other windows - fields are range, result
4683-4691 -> 7.052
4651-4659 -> 7.113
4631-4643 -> 7.785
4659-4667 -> 7.449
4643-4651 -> 7.288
